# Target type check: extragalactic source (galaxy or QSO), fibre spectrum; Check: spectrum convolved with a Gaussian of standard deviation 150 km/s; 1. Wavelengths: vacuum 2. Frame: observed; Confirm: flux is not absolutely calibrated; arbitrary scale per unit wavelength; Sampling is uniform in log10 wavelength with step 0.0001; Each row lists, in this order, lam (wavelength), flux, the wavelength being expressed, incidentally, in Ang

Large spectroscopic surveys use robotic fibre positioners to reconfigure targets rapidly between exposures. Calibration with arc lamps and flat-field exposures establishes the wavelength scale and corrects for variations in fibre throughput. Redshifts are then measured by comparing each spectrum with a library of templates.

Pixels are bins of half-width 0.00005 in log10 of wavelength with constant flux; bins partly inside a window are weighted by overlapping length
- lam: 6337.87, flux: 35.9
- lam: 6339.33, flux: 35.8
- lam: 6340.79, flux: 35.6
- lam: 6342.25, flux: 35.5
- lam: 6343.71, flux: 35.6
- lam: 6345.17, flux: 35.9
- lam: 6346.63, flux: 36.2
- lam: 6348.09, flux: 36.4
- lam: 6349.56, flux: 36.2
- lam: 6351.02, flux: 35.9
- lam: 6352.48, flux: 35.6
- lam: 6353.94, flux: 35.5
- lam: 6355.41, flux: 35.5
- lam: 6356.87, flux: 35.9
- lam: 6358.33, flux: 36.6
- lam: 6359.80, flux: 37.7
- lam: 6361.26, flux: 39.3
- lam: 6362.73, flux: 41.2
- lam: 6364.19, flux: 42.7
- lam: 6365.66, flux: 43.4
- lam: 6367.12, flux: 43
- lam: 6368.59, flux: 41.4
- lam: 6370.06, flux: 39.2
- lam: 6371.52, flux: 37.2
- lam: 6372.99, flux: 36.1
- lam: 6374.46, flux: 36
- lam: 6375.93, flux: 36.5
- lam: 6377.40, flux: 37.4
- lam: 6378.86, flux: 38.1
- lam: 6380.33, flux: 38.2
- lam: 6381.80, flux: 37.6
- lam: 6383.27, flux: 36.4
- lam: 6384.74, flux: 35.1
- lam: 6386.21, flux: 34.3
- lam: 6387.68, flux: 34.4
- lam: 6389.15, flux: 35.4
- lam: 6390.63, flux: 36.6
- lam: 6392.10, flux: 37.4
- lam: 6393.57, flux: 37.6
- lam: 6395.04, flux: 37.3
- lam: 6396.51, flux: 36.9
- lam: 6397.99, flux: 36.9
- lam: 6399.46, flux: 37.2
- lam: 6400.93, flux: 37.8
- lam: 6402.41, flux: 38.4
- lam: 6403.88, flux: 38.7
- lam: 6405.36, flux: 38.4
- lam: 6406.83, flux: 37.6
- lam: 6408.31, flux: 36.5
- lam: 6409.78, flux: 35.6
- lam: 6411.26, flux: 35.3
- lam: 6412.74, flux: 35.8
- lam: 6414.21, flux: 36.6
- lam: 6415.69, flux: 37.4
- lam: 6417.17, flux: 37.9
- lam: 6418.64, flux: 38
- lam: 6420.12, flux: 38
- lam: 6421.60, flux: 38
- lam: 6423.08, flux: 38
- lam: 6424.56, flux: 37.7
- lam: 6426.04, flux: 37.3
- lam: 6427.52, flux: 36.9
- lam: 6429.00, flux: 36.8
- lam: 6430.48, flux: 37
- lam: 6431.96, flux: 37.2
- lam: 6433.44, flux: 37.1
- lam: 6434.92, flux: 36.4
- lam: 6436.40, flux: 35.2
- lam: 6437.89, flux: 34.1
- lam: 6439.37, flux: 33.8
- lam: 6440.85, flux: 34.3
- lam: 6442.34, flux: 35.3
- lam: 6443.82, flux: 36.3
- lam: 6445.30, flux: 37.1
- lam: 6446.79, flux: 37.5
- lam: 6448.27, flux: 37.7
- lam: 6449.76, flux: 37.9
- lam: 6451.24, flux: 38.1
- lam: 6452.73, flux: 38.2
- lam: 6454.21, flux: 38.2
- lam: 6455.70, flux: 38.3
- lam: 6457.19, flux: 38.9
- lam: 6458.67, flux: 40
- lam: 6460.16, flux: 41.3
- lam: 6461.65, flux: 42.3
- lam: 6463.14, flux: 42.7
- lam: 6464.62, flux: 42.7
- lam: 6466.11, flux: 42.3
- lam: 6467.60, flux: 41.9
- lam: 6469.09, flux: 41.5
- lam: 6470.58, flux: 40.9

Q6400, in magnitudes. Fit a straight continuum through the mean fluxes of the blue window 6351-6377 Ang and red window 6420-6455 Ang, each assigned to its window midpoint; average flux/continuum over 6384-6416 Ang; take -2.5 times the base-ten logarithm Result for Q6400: 0.026 mag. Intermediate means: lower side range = 38.3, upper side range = 36.8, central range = 36.7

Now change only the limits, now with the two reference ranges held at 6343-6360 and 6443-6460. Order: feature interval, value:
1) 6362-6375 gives -0.11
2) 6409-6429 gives 0.01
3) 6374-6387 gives 0.00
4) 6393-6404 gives -0.02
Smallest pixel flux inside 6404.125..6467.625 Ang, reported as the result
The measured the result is 33.8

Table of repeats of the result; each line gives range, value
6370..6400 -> 34.3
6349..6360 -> 35.5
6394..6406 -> 36.9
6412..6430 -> 35.8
